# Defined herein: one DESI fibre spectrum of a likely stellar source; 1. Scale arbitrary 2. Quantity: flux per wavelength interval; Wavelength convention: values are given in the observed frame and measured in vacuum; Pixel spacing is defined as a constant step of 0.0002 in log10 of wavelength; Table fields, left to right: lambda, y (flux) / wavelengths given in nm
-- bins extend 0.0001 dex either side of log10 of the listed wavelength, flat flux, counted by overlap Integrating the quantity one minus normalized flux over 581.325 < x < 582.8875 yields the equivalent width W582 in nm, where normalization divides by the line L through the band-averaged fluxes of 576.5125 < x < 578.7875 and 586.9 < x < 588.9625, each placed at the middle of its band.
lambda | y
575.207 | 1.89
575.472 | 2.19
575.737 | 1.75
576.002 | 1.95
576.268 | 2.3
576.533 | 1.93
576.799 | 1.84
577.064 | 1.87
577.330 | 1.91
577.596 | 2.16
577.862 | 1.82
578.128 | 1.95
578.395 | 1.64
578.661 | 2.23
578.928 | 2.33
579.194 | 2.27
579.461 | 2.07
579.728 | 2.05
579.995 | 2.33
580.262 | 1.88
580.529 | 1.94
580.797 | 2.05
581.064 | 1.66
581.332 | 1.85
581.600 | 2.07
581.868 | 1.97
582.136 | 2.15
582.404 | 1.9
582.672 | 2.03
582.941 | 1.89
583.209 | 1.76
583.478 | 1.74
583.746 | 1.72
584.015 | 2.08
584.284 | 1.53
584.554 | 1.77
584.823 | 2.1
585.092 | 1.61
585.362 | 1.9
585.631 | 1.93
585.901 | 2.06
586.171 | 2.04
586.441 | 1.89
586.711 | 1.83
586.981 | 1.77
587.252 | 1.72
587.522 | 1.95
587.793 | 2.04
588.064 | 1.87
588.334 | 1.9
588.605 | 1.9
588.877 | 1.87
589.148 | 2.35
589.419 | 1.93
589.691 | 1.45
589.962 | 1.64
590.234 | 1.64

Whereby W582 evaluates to -0.08 nm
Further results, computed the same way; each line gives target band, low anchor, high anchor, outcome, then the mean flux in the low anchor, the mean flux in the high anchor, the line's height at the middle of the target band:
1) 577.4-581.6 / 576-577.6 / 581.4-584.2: -0.13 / 1.98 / 1.92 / 1.96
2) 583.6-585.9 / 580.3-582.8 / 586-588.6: 0.09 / 1.95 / 1.89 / 1.92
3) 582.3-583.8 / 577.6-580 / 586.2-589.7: 0.11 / 2.07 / 1.9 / 1.99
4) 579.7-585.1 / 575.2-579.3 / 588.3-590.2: 0.07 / 2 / 1.85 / 1.94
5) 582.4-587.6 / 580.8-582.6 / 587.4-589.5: 0.27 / 1.95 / 1.98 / 1.96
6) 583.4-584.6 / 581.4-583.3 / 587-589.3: 0.12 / 1.97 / 1.94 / 1.96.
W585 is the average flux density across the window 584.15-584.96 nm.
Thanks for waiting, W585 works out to 1.8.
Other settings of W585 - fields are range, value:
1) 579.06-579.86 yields 2.13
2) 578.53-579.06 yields 2.28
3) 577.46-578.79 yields 1.96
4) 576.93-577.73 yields 1.98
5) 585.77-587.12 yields 1.92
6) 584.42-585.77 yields 1.86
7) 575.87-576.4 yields 2.12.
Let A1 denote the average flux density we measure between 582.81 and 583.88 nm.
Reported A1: 1.78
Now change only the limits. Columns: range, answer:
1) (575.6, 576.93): 1.95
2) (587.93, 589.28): 1.98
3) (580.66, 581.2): 1.85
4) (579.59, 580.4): 2.09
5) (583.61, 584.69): 1.78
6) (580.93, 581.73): 1.86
